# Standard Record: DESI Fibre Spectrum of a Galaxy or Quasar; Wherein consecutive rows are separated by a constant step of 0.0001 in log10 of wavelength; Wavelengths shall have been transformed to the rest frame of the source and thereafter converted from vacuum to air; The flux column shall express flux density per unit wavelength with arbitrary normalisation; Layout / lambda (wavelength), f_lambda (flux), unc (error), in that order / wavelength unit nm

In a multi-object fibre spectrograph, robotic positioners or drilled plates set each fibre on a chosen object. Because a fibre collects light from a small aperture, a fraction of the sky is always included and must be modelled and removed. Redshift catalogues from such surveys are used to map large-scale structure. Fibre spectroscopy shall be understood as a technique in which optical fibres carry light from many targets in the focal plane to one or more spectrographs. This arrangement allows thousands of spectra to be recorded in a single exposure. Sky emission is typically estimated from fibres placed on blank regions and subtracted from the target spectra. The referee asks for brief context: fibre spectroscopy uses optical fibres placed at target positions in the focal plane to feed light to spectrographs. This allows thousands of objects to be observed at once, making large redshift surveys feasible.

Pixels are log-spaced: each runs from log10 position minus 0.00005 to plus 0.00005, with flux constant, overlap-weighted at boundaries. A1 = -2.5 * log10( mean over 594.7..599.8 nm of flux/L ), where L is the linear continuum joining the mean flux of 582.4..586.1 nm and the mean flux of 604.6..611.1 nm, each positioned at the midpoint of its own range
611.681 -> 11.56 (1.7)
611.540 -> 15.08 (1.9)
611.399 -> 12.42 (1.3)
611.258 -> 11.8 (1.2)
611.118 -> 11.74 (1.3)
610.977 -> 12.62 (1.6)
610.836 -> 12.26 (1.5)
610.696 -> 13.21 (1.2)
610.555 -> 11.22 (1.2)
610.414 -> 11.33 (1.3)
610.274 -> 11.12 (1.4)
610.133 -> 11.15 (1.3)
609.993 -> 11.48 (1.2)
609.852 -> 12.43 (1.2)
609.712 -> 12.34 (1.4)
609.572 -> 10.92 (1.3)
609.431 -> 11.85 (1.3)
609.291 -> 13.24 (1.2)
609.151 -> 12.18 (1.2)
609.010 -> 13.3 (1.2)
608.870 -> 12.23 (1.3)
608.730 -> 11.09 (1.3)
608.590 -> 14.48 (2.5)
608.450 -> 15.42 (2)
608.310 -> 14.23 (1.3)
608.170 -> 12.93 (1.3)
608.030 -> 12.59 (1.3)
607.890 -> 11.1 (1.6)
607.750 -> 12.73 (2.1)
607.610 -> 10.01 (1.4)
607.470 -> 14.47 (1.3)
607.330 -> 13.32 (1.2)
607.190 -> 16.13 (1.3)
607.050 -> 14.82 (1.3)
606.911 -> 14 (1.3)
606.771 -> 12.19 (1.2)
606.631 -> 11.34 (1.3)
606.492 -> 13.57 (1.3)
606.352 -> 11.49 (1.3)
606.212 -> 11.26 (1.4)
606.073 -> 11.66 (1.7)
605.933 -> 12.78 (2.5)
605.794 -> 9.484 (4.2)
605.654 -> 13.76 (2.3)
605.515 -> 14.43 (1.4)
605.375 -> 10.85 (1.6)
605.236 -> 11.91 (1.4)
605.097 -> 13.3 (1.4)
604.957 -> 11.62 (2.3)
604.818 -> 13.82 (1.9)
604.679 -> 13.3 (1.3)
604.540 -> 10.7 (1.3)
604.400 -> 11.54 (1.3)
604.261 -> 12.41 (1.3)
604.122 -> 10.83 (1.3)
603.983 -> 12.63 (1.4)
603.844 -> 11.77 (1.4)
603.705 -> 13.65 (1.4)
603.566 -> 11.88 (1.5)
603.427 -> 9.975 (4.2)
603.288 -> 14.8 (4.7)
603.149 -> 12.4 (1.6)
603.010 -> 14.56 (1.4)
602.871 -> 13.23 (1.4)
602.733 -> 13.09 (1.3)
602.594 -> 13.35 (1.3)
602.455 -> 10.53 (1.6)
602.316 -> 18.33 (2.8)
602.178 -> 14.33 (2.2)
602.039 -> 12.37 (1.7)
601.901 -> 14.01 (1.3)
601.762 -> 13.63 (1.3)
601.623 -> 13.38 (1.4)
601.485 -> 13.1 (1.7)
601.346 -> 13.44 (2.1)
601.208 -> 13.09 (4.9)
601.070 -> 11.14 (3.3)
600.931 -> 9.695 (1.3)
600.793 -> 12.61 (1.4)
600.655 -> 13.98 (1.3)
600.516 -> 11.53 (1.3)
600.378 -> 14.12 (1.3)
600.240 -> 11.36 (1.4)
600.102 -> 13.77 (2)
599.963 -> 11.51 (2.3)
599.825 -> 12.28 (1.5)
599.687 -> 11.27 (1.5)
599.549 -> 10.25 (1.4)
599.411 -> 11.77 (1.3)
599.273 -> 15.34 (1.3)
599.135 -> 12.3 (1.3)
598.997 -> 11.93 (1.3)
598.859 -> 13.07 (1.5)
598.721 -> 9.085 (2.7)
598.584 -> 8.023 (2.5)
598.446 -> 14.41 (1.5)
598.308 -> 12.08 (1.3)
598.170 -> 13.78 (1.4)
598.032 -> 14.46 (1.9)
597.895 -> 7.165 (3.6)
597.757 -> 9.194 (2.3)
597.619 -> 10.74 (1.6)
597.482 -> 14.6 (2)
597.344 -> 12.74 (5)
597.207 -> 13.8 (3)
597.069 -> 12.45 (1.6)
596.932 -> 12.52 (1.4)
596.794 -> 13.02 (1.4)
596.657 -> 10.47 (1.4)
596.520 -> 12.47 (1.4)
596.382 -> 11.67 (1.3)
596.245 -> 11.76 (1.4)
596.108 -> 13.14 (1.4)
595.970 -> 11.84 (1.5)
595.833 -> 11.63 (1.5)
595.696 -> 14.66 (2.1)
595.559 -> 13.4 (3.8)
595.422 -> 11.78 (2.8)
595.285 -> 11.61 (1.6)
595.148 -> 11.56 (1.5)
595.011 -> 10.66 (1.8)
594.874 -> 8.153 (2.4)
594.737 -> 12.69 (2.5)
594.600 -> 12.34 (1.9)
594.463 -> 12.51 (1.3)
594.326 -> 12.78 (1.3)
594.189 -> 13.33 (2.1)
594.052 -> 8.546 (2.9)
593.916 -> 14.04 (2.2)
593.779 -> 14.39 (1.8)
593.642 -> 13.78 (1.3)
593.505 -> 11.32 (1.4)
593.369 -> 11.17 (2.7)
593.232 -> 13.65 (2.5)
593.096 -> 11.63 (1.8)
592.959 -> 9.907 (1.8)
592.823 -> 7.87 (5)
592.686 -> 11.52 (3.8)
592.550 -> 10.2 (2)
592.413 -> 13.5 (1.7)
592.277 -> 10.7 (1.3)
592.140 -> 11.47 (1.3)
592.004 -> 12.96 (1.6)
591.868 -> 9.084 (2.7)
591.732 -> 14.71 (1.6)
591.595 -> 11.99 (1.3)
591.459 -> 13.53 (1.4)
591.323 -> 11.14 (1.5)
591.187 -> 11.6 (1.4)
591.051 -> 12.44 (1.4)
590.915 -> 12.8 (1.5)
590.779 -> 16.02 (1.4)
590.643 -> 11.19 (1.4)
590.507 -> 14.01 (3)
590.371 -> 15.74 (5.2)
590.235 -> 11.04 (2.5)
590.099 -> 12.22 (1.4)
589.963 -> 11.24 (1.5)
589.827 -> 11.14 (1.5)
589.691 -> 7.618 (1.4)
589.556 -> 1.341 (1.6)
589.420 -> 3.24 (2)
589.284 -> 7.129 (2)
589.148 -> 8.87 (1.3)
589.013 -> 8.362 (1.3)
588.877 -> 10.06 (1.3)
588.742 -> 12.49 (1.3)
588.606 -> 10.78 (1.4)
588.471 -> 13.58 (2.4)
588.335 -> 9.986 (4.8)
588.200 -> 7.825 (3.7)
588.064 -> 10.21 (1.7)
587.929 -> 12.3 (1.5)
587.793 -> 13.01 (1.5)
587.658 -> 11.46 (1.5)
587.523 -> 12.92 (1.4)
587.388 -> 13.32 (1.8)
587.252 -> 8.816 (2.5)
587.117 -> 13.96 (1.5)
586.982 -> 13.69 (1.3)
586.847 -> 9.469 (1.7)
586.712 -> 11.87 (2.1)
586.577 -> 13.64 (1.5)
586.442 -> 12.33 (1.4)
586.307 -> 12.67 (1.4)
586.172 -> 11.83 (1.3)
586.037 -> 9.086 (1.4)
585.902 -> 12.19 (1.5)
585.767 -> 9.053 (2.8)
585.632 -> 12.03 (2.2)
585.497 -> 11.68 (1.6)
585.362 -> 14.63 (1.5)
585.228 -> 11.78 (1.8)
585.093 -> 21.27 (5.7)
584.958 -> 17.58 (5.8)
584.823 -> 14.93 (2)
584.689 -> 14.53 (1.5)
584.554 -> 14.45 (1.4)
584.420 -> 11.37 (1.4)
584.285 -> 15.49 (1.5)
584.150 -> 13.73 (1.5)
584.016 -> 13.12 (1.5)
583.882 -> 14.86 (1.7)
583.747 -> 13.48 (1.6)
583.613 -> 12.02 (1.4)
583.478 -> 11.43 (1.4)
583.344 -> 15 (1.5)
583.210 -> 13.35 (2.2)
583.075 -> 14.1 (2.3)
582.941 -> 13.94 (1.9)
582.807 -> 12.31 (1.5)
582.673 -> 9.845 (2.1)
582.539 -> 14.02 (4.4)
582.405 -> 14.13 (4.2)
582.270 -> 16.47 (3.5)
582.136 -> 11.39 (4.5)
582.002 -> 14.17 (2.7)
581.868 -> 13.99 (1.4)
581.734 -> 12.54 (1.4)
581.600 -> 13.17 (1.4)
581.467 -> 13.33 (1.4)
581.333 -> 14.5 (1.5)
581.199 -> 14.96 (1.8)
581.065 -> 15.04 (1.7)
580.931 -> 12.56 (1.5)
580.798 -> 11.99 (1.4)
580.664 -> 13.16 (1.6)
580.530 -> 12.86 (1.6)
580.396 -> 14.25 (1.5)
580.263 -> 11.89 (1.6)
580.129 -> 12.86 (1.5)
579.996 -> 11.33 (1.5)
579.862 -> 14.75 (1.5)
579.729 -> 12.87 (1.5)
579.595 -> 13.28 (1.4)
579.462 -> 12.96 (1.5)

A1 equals 0.09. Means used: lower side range 13.4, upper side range 12.5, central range 11.9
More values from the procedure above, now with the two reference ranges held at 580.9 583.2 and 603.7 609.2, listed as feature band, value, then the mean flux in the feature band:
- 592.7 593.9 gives 0.116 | 11.8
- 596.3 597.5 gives 0.038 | 12.5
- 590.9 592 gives 0.087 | 12.2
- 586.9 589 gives 0.158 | 11.5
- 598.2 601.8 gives 0.054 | 12.2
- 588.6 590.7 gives 0.335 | 9.74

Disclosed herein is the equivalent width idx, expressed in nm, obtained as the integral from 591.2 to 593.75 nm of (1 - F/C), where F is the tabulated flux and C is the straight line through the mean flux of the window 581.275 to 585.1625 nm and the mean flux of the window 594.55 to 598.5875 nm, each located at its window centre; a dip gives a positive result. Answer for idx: 0.18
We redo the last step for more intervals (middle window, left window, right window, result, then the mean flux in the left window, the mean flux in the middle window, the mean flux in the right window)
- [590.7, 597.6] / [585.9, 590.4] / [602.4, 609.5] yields -0.49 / 10.7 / 12.1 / 12.6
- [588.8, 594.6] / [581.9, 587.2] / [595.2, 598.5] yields 0.65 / 13.2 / 11.3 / 12.3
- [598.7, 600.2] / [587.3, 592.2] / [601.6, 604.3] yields 0.05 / 11.1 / 12.1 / 13.1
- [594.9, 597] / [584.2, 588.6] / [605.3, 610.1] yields 0.09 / 12.6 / 12.1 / 12.6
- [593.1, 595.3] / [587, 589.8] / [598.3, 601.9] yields -0.19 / 9.95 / 12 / 12.3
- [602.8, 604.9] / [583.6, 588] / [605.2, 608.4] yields 0.04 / 13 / 12.5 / 12.7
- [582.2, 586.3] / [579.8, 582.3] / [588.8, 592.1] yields -0.30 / 13.4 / 13.4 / 10.8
